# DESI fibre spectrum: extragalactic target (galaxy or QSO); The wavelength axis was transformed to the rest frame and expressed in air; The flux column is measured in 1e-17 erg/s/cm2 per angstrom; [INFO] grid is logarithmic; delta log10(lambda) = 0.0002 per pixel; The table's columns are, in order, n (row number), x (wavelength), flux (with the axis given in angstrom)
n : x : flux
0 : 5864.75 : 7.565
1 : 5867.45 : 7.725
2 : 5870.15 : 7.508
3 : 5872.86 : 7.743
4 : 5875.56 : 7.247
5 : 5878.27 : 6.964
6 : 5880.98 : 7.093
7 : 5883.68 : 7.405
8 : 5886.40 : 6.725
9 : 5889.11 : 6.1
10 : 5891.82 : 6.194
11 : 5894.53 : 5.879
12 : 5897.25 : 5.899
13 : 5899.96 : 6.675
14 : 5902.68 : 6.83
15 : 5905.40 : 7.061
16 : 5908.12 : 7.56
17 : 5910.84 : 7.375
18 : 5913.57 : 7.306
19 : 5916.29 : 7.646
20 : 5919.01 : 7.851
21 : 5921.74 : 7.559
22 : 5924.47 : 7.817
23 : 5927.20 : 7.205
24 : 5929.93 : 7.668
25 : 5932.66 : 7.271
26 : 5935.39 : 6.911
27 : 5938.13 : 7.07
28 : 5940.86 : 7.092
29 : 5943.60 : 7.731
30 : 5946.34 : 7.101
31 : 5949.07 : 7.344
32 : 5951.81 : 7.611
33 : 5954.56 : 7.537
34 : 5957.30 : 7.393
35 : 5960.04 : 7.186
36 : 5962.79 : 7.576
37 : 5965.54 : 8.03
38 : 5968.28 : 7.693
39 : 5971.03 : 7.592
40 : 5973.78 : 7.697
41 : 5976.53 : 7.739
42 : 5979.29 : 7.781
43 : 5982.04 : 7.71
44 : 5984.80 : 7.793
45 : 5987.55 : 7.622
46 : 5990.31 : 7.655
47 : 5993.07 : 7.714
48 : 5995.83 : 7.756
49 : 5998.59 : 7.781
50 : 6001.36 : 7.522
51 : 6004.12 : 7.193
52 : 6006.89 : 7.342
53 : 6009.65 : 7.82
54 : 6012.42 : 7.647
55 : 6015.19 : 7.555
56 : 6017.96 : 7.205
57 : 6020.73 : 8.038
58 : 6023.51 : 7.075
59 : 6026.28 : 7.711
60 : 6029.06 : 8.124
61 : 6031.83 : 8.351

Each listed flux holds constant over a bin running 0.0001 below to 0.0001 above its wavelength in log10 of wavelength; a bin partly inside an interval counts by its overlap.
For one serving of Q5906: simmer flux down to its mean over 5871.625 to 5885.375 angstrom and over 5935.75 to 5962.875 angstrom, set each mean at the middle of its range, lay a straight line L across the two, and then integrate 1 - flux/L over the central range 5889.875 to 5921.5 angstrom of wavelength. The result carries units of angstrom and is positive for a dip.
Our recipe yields 1.5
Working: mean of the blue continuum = 7.27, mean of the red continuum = 7.34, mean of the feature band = 6.94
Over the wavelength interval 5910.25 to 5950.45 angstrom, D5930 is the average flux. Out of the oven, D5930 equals 7.4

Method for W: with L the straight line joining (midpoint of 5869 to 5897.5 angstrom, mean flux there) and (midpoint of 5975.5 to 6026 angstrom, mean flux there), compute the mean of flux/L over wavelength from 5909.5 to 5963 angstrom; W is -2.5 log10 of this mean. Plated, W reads -0.03 mag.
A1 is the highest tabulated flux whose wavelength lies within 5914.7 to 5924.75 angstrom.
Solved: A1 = 7.851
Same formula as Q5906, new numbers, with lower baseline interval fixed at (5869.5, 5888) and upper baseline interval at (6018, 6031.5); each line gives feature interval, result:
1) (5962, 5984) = -0.5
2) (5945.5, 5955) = 0.1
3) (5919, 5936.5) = -0.1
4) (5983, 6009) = 0.1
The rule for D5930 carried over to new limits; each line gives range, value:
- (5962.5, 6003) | 7.71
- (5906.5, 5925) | 7.57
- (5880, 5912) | 6.73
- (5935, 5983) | 7.5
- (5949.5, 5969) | 7.56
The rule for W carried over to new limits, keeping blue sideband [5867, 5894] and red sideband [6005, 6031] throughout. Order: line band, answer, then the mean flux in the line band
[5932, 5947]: 0.012 mag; 7.2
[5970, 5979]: -0.037 mag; 7.69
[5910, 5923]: -0.056 mag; 7.55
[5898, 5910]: 0.019 mag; 6.99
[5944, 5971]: -0.023 mag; 7.51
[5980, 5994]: -0.031 mag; 7.7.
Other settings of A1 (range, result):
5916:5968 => 8.03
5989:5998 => 7.756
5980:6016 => 7.82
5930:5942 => 7.271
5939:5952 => 7.731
